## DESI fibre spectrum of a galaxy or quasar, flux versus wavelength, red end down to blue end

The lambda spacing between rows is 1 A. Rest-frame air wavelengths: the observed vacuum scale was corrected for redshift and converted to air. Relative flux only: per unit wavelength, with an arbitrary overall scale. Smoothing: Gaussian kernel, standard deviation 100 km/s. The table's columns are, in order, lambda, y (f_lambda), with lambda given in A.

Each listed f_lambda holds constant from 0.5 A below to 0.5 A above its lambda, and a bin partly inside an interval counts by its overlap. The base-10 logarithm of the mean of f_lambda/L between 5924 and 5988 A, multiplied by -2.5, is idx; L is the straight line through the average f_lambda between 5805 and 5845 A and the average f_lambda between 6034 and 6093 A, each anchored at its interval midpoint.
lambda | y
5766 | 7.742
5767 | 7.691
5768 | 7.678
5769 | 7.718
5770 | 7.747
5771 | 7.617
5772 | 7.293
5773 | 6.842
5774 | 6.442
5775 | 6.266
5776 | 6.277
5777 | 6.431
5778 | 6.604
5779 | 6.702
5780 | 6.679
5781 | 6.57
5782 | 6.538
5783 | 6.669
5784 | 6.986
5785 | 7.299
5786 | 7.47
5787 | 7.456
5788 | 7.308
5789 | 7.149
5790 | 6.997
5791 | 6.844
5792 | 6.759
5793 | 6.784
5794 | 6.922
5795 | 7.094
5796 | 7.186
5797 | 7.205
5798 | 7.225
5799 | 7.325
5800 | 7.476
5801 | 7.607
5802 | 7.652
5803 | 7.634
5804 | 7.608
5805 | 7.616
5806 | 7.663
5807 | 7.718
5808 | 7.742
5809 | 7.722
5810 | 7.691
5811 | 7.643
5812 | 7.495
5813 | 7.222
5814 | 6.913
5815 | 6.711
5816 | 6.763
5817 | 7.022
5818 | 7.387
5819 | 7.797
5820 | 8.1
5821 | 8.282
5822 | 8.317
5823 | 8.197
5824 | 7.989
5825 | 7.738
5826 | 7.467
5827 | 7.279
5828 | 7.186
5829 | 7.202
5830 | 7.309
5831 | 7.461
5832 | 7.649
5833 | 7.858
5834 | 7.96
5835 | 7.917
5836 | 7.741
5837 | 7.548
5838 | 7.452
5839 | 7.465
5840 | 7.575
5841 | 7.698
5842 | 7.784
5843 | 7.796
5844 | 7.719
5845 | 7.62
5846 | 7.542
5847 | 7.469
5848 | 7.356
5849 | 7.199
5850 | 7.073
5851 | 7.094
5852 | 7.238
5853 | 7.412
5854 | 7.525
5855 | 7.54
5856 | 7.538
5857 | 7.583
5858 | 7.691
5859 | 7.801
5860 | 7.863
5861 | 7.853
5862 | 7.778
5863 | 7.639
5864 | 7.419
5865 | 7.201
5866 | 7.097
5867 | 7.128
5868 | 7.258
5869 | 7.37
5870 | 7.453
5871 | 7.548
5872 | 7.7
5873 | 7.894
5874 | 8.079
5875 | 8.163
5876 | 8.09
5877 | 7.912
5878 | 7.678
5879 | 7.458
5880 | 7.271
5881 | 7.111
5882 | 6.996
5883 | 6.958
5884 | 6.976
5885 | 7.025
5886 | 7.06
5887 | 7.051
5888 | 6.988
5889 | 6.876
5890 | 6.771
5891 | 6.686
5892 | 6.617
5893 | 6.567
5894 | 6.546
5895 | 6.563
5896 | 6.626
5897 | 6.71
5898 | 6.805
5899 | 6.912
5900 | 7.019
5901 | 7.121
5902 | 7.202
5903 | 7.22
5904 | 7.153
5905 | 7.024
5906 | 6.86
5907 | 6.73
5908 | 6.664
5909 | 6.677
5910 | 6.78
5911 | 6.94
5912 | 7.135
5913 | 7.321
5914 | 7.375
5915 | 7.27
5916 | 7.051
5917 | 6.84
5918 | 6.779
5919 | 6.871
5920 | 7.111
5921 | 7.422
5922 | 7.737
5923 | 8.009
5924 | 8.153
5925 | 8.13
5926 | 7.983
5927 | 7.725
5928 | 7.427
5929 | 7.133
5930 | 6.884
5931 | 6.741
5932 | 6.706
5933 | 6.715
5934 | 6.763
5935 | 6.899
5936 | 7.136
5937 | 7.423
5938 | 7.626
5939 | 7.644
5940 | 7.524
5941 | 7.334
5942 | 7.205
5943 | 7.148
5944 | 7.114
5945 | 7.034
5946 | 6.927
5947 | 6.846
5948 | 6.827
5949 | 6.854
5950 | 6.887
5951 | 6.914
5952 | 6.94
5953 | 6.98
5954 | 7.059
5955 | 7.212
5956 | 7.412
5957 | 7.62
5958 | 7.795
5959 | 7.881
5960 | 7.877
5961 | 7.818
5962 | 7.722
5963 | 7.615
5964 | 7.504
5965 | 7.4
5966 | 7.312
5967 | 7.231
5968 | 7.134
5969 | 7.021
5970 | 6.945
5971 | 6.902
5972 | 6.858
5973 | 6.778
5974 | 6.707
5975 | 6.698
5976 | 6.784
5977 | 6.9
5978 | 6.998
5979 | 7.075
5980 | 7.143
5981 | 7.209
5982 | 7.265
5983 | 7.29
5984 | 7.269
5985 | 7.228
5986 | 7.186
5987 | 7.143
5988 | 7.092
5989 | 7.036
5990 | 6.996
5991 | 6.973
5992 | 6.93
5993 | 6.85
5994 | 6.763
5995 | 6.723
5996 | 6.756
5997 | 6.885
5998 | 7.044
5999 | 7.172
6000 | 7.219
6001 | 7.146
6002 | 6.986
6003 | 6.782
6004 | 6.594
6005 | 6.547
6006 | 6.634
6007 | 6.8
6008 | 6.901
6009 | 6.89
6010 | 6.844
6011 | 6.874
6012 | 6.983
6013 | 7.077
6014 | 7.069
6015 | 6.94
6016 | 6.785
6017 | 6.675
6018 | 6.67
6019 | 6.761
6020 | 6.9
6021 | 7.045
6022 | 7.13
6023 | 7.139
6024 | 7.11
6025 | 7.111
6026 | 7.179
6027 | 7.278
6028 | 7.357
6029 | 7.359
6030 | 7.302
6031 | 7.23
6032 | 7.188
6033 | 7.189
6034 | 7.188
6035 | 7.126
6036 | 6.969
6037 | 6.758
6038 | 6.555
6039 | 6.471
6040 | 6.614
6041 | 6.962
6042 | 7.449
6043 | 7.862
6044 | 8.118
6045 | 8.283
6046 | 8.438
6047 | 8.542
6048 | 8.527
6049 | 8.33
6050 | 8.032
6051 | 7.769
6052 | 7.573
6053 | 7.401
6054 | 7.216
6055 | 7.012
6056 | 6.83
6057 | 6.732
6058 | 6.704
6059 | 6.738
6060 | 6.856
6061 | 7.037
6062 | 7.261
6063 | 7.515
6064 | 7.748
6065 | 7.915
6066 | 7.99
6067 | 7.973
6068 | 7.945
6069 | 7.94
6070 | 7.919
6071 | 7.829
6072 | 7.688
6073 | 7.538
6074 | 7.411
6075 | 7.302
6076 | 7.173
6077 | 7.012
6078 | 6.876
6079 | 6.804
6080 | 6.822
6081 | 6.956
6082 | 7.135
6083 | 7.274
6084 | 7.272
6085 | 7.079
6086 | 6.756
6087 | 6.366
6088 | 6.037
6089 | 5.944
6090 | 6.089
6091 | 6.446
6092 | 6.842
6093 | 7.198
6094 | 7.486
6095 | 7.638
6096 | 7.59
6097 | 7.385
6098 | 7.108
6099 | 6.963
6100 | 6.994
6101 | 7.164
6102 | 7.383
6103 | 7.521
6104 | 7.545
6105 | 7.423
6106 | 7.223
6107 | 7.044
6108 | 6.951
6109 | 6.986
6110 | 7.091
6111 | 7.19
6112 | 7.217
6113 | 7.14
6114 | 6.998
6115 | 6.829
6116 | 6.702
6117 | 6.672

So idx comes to 0.03 mag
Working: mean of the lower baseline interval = 7.59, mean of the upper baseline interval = 7.27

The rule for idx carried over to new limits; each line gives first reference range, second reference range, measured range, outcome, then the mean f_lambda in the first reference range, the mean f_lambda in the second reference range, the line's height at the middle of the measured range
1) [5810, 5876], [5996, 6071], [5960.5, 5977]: 0.03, 7.56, 7.23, 7.34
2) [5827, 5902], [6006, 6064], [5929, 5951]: 0.04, 7.36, 7.2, 7.29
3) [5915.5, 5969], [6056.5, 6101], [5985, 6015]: 0.05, 7.28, 7.17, 7.23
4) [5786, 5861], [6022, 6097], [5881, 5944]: 0.05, 7.48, 7.27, 7.4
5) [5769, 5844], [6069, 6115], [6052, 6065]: 0.00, 7.34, 7.11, 7.14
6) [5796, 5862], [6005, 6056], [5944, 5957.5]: 0.05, 7.55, 7.22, 7.35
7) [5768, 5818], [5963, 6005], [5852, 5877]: -0.07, 7.16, 7.02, 7.11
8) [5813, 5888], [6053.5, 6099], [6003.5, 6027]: 0.05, 7.51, 7.16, 7.26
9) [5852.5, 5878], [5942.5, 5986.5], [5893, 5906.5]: 0.09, 7.62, 7.17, 7.46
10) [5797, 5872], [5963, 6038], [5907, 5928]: 0.00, 7.53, 7.01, 7.27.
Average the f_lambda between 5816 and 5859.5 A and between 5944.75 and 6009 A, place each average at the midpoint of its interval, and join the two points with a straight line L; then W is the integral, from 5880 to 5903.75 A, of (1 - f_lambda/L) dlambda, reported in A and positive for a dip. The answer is 1.6 A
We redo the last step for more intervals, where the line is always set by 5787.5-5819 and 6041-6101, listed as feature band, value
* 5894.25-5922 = 1.26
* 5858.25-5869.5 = -0.29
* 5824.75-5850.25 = -0.83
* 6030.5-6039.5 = 0.44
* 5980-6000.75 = 0.75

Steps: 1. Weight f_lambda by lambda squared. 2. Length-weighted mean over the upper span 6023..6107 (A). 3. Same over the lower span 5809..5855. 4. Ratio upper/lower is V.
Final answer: 1.04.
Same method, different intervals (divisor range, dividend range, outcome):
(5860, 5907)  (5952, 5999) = 1.02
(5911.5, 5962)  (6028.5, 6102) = 1.04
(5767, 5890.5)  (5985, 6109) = 1.04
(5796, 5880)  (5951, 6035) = 0.99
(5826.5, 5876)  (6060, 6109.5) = 1.03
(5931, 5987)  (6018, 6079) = 1.06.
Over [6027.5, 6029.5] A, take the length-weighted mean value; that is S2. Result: 7.36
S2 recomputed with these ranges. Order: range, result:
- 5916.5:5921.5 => 7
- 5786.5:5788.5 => 7.38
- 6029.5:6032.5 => 7.24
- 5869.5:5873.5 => 7.65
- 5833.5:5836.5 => 7.87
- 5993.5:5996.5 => 6.75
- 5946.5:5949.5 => 6.84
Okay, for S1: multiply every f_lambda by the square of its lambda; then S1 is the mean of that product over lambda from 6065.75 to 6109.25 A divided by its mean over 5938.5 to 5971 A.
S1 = 1.03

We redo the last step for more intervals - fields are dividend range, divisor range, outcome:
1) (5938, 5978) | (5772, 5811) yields 1.07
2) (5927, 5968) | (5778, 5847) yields 1.02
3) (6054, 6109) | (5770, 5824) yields 1.09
